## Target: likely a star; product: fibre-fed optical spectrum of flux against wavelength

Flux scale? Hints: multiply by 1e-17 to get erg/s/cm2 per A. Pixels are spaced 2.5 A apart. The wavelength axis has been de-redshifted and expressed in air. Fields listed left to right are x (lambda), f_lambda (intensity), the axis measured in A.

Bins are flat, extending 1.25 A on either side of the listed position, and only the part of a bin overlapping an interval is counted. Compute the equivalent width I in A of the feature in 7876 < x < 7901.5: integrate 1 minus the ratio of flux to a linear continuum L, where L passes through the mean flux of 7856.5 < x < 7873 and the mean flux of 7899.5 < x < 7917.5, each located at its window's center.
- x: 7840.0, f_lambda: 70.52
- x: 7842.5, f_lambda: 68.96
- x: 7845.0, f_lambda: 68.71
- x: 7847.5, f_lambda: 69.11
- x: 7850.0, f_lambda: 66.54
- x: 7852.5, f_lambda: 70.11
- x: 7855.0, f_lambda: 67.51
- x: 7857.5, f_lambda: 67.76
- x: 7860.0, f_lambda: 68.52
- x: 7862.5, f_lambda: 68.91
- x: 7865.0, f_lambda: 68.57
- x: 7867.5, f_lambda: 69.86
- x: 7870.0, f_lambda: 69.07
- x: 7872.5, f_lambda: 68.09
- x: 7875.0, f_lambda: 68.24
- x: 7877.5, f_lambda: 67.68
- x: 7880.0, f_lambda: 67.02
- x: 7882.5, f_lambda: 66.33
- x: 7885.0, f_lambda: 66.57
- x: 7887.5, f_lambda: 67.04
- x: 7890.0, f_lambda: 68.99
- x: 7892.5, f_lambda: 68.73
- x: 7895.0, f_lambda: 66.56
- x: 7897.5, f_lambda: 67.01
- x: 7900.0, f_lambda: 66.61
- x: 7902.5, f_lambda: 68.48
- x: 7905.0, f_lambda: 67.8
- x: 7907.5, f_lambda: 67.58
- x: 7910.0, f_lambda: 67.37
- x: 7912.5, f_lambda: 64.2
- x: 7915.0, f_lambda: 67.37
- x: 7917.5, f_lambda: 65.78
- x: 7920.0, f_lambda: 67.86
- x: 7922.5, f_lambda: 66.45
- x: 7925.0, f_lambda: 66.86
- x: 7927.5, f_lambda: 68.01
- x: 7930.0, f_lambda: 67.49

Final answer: 0.19 A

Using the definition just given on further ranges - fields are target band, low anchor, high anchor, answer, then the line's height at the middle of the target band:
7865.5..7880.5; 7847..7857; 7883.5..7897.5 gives -0.1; 67.8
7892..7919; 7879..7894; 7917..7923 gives 0.0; 67.1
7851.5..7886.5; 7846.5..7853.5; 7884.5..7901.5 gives -0.1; 68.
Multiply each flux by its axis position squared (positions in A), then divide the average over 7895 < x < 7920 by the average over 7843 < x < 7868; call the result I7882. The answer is 1.0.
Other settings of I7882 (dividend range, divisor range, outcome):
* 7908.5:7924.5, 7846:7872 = 0.98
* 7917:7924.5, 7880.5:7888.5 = 1.01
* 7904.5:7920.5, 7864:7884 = 0.99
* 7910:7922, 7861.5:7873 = 0.98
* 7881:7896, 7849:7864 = 1.00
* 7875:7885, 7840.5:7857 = 0.99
